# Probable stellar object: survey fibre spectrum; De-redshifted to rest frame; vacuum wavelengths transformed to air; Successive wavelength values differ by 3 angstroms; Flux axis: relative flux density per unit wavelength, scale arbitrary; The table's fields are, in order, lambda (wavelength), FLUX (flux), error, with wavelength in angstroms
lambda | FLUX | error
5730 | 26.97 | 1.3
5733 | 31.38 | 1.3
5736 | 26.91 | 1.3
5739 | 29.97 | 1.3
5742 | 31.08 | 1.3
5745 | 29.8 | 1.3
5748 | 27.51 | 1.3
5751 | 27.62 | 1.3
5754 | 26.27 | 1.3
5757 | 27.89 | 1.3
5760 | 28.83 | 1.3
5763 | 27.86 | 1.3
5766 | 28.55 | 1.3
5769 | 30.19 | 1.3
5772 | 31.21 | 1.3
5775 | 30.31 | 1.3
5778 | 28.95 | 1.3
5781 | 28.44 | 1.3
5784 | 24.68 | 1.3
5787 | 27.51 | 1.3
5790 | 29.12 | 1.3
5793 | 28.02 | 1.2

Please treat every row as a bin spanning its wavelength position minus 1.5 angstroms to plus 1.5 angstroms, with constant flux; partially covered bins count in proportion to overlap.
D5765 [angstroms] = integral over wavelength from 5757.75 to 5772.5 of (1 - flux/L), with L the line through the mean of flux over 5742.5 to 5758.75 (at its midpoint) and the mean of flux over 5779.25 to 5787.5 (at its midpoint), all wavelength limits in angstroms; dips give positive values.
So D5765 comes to -0.9 angstroms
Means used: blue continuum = 28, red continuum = 26.9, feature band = 29.1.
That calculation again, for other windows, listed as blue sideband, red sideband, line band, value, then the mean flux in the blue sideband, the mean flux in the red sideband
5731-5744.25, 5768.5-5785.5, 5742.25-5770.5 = 0.89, 29.7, 28.9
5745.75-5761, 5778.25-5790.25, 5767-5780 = -1.19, 27.7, 27.4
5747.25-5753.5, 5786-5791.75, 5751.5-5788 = -0.67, 27.4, 28.4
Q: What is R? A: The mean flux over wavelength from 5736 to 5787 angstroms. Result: 28.6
